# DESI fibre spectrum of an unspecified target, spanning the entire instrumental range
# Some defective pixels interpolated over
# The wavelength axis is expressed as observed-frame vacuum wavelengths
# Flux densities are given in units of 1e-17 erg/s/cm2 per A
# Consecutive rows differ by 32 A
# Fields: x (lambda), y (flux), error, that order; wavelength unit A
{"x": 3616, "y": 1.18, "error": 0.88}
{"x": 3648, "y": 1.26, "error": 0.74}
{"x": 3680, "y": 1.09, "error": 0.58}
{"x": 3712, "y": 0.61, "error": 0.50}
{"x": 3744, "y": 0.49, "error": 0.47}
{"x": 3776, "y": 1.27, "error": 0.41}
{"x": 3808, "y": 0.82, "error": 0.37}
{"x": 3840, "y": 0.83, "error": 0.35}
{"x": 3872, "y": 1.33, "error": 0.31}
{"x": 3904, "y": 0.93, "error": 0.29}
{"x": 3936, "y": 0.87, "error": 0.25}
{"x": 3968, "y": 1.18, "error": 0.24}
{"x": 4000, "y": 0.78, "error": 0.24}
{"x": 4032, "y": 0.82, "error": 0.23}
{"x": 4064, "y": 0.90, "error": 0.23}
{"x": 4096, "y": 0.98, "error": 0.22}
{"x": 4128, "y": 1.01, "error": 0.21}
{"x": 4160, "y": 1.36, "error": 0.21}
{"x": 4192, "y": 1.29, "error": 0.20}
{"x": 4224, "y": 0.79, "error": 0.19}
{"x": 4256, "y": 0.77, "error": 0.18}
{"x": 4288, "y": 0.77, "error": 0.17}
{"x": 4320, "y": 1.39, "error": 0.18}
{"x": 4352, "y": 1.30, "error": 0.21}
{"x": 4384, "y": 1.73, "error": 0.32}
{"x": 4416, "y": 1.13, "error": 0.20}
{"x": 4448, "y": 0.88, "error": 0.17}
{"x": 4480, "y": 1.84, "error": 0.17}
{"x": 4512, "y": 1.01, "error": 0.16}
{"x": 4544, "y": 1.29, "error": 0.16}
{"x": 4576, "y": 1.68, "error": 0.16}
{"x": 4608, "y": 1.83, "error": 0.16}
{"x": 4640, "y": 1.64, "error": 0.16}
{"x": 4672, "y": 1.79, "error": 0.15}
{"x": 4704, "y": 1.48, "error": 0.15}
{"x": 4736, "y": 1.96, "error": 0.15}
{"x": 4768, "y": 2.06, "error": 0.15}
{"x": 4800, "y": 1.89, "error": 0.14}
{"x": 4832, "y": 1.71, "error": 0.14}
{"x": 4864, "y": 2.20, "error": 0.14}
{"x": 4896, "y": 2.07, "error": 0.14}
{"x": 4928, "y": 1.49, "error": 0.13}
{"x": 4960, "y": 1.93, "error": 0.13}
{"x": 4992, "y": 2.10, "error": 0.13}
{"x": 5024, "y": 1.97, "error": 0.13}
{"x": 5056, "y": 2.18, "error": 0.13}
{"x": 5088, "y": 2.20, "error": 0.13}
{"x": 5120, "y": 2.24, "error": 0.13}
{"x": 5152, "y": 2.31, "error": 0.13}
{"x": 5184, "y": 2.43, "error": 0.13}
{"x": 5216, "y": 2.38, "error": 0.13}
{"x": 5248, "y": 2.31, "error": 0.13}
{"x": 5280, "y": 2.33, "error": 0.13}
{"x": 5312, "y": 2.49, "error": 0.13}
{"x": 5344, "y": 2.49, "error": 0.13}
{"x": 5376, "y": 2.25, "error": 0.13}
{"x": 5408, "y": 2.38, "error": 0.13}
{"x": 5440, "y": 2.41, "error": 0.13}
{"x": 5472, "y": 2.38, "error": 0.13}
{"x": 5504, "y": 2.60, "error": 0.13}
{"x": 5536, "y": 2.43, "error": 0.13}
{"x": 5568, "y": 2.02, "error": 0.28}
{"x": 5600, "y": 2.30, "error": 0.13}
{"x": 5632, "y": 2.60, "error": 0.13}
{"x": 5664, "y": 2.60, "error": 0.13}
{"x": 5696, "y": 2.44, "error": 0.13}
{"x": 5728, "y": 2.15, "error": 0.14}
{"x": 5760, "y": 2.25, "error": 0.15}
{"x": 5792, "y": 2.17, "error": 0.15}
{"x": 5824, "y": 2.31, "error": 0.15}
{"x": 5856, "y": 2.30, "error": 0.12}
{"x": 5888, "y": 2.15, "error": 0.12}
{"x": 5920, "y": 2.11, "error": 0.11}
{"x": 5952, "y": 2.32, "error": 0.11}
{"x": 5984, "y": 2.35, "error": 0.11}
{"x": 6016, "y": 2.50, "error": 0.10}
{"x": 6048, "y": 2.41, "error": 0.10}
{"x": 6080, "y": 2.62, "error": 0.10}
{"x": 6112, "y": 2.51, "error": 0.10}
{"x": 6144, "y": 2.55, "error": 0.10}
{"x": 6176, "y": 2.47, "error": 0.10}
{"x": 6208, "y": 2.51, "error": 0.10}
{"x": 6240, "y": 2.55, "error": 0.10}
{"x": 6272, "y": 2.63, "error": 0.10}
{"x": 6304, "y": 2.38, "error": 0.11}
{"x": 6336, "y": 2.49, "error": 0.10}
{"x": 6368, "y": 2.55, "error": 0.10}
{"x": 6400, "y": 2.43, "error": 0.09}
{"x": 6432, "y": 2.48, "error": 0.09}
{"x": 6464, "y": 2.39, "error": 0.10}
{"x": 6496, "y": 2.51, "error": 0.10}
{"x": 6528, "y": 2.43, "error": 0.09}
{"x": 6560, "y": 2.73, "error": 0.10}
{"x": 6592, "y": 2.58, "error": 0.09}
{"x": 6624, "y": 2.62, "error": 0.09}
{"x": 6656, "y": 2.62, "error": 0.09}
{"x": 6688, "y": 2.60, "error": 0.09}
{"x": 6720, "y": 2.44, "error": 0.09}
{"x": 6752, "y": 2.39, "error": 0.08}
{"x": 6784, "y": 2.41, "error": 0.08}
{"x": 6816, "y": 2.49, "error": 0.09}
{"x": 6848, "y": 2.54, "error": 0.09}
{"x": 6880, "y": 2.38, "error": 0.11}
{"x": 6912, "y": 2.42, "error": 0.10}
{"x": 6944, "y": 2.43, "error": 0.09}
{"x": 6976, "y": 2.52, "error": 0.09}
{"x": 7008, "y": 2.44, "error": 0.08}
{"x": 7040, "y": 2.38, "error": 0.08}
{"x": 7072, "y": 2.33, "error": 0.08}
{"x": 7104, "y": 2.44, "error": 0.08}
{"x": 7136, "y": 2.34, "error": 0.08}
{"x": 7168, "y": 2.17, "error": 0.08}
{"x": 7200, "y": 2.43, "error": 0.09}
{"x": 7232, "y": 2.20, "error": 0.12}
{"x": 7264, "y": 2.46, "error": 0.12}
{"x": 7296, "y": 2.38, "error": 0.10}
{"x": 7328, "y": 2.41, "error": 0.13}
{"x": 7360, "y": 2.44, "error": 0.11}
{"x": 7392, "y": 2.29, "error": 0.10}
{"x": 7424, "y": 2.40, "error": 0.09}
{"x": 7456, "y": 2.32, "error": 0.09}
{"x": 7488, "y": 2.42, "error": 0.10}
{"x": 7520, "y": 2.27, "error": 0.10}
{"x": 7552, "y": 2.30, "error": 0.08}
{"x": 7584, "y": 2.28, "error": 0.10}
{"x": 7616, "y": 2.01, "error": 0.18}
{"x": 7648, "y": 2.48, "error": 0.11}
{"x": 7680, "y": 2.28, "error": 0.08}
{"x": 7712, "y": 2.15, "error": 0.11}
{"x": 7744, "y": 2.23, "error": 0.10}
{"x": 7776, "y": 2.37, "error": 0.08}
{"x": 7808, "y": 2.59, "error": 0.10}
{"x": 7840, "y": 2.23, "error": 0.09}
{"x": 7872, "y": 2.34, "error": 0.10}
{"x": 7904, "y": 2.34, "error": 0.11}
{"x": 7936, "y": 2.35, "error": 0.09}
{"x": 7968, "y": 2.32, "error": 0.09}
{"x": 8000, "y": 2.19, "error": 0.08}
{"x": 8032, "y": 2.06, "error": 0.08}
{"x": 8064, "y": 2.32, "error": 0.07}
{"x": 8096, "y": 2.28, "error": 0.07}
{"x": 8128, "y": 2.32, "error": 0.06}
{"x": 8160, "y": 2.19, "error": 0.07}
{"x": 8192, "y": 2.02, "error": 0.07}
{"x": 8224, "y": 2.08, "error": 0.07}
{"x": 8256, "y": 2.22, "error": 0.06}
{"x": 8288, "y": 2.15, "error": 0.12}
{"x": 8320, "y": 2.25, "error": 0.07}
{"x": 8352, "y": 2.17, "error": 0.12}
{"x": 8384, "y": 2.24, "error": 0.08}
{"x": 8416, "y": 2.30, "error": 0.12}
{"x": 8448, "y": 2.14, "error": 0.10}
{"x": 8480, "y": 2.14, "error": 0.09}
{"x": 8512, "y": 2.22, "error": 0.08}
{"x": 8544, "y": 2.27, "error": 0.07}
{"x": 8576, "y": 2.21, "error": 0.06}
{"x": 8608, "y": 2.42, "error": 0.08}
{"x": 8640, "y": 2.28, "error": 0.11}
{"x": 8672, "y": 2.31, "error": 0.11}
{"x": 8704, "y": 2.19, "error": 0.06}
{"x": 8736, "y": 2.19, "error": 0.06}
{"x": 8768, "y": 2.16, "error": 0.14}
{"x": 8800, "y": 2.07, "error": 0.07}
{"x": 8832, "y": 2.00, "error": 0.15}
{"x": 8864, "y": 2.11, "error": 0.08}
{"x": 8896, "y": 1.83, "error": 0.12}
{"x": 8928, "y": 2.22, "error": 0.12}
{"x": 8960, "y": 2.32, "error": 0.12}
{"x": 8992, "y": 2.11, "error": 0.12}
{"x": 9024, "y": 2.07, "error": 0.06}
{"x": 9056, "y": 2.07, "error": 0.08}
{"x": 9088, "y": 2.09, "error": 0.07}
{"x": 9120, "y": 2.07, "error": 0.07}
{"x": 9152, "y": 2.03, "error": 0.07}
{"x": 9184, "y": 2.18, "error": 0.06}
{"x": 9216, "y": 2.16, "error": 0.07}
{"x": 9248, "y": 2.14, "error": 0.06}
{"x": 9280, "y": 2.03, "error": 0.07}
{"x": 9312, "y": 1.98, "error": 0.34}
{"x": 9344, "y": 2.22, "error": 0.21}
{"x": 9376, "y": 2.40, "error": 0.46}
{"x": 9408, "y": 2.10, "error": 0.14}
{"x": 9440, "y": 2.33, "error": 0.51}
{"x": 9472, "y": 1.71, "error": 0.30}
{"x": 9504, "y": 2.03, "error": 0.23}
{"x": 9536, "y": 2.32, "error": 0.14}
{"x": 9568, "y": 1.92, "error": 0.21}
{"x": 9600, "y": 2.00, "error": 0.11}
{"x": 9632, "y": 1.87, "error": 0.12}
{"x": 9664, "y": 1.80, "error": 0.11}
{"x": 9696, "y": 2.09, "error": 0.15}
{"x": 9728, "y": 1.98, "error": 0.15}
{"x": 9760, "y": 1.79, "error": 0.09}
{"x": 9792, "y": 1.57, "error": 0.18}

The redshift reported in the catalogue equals 0.146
